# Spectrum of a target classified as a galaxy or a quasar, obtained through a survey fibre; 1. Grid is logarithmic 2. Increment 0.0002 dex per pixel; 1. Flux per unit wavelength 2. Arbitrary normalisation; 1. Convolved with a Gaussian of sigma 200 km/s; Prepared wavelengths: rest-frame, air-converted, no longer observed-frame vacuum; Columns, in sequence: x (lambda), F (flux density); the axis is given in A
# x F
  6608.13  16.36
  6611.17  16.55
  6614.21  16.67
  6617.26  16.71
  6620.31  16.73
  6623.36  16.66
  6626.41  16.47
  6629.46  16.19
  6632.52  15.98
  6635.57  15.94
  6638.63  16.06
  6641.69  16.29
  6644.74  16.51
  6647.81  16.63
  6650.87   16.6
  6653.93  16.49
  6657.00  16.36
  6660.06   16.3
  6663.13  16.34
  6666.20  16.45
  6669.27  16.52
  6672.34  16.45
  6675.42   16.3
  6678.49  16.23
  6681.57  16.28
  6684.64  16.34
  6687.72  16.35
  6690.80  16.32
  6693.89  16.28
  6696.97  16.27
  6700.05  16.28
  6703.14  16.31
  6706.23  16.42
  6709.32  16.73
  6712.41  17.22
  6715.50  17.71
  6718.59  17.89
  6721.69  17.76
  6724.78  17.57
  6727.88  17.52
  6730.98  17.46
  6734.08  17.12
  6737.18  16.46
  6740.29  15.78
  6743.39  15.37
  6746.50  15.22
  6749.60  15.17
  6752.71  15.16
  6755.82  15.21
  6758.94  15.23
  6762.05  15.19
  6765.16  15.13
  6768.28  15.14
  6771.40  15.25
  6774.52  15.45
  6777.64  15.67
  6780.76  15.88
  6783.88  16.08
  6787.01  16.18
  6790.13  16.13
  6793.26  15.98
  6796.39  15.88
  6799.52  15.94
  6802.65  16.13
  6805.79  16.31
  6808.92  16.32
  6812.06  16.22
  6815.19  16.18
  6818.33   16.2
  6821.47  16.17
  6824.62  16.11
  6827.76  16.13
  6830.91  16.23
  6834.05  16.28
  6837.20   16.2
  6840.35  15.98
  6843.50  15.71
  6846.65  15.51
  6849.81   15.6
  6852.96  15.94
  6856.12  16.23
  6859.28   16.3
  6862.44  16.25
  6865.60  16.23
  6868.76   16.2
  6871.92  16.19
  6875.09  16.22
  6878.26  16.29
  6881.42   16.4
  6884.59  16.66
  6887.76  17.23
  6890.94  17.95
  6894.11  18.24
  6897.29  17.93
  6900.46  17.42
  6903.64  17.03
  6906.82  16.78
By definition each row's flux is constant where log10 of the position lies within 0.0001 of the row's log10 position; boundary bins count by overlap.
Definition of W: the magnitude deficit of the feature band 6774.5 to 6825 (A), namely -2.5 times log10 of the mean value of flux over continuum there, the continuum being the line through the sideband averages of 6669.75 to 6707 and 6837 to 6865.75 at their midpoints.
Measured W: 0.00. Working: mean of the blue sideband 16.3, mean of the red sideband 16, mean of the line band 16.1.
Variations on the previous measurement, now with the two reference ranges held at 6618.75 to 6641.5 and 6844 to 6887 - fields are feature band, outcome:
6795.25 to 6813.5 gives 0.00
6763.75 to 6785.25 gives 0.05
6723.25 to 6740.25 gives -0.06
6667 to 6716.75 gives -0.02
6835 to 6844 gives 0.01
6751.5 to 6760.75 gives 0.07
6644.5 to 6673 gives -0.01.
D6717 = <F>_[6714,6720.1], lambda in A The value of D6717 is 17.8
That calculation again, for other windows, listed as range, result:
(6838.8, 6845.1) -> 15.9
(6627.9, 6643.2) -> 16.1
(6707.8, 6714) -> 17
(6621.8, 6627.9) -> 16.6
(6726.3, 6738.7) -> 17.1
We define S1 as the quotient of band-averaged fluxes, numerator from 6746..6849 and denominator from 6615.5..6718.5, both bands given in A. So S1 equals 0.96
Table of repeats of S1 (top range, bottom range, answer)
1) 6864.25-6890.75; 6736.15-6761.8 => 1.07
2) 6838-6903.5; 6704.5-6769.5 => 1.01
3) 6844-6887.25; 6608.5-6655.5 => 0.98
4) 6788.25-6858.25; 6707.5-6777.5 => 0.99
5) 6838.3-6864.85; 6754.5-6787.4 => 1.03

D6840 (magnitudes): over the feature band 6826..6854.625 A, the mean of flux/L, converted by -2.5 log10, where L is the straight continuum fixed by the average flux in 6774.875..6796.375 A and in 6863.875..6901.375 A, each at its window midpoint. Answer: 0.036 mag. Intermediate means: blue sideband 16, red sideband 16.9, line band 16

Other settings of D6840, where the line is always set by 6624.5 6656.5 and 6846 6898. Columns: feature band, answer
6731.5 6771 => 0.059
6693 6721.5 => -0.030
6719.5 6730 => -0.078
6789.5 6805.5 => 0.030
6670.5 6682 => 0.002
